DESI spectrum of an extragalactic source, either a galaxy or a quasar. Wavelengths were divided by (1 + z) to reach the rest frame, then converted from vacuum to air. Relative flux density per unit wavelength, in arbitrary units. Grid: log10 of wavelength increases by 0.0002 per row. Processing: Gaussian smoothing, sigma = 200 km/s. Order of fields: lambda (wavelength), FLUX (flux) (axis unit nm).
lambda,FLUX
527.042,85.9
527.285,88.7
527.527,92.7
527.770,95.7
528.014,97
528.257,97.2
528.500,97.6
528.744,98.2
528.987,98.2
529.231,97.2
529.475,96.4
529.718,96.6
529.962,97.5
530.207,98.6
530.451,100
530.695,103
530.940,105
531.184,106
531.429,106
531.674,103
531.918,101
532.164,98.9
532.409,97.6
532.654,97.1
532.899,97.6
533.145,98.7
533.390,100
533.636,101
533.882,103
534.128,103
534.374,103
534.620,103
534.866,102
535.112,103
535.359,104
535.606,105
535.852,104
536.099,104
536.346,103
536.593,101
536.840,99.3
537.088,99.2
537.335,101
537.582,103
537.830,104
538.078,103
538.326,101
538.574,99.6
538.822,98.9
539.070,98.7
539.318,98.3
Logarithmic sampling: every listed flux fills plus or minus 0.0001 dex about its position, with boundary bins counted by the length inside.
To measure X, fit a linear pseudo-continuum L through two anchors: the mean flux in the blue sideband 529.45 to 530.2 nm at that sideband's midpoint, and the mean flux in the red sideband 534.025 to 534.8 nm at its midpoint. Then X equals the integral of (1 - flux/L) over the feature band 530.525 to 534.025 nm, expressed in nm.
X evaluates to -0.036 nm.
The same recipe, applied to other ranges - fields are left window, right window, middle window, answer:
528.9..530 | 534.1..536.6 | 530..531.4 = -0.06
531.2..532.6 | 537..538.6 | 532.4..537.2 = 0.00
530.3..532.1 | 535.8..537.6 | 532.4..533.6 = 0.05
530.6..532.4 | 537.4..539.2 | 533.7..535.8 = -0.02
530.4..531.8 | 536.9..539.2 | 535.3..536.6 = -0.02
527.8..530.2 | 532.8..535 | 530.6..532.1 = -0.07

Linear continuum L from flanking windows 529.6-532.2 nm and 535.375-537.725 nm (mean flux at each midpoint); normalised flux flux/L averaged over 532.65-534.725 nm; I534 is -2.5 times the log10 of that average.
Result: 0.01 mag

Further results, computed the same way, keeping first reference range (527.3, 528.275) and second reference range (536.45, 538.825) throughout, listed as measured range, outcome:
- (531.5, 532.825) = -0.02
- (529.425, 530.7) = -0.02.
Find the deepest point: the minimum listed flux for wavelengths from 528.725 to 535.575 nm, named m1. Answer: 96.4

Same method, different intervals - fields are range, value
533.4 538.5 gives 99.2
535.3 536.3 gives 104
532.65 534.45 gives 97.1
